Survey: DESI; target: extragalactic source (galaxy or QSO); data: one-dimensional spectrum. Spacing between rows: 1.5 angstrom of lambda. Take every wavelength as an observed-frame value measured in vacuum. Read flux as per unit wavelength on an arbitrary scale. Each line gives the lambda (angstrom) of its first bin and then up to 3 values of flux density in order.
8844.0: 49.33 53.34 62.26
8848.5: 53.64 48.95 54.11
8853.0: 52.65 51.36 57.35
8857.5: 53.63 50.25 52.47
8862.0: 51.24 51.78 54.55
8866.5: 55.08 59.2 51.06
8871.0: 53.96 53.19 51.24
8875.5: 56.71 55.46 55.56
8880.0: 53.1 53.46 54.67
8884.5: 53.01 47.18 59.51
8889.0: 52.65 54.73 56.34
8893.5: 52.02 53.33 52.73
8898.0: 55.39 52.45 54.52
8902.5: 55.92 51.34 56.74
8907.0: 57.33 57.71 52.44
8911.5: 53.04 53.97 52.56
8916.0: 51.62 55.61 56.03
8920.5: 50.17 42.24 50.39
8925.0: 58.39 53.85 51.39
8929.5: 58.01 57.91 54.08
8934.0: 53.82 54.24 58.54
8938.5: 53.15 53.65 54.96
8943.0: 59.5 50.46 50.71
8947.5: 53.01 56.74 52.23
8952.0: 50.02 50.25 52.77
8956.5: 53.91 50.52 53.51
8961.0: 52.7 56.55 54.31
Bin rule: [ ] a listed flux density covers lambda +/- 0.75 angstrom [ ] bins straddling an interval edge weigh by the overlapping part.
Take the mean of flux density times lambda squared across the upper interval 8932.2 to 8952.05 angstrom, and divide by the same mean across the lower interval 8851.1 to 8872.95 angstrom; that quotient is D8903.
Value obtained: 1.0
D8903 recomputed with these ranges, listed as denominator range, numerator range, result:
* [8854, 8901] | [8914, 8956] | 1.01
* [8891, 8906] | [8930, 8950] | 1.02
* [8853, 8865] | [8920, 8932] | 1.02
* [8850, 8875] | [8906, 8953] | 1.03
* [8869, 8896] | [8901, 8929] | 1.00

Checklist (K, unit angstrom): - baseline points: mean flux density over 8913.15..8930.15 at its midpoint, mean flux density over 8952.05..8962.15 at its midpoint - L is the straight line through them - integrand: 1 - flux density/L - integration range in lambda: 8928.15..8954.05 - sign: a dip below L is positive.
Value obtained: -0.8 angstrom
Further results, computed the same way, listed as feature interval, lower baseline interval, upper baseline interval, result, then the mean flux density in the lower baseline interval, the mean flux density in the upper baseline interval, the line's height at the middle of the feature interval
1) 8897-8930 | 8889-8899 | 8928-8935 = 0.6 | 53.9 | 55.4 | 54.7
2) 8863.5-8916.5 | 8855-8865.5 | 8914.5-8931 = -1.1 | 53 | 53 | 53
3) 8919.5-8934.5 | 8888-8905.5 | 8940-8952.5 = 0.2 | 54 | 53.5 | 53.7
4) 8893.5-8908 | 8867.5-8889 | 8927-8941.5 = 0.0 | 54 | 55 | 54.4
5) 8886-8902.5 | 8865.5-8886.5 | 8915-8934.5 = -0.1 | 53.9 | 53.3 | 53.7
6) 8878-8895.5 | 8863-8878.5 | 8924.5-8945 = 0.2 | 54.3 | 55.2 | 54.5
